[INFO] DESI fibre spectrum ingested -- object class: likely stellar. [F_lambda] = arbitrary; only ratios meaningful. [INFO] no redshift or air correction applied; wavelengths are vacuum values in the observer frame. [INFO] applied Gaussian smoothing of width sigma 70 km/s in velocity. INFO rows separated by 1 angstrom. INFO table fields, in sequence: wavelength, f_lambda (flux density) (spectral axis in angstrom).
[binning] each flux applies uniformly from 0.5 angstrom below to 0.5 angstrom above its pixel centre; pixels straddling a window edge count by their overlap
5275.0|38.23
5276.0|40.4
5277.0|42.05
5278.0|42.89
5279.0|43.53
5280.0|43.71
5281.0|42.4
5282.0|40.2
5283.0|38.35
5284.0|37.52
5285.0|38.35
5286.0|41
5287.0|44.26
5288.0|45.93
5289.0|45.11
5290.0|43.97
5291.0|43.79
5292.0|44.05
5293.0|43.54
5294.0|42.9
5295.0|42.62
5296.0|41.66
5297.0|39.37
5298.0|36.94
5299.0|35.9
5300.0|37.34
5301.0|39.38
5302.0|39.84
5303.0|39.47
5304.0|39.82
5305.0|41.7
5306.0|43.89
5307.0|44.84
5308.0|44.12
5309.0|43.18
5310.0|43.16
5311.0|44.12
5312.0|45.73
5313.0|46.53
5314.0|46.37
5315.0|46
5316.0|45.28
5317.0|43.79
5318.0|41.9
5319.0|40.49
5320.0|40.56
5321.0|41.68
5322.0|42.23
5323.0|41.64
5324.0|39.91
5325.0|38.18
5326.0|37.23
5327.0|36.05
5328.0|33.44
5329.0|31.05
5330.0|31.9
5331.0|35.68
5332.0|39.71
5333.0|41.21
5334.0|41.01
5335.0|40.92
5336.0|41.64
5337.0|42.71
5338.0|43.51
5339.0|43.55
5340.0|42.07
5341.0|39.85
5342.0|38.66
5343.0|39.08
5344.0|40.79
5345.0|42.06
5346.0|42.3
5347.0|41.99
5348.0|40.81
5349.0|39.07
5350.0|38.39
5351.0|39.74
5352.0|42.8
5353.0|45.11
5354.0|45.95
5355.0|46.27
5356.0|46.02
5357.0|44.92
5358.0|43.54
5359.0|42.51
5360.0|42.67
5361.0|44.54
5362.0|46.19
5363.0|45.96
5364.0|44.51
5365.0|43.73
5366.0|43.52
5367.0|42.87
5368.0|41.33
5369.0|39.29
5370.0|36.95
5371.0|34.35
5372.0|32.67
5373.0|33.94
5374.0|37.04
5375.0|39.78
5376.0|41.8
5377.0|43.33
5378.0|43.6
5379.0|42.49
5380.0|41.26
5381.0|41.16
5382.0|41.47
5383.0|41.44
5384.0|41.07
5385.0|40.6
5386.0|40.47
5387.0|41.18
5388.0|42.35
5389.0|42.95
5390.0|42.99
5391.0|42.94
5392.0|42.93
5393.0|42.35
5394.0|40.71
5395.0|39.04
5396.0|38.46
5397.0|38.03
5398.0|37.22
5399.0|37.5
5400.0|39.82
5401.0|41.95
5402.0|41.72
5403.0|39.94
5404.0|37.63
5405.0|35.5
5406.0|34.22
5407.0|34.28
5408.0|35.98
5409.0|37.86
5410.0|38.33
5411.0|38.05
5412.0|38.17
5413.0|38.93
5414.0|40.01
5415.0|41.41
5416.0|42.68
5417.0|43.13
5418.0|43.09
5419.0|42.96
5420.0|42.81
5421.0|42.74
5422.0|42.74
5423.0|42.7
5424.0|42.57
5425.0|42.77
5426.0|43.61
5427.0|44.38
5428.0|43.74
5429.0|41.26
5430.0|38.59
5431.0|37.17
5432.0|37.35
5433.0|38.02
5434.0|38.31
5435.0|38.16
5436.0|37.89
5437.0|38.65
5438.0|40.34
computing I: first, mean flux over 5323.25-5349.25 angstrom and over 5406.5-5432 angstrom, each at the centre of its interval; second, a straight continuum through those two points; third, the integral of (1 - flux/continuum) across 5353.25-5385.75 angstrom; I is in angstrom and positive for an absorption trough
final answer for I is -1.5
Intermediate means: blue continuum 39.4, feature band 41.8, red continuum 40.7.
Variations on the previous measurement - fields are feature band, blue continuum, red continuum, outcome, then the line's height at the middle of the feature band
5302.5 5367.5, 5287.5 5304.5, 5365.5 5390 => -1.63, 40.8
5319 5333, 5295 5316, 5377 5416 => 1.26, 41.6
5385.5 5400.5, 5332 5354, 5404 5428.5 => 0.06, 40.8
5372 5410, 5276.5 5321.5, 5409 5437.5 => 1.18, 41.1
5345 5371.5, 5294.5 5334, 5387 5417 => -1.61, 40.1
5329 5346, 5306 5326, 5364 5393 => 0.88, 42.2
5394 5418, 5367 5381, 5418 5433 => 1.16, 40.8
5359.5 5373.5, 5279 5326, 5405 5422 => -0.09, 40.6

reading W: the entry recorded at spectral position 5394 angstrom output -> 40.71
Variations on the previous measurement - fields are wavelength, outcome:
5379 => 42.49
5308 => 44.12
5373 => 33.94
